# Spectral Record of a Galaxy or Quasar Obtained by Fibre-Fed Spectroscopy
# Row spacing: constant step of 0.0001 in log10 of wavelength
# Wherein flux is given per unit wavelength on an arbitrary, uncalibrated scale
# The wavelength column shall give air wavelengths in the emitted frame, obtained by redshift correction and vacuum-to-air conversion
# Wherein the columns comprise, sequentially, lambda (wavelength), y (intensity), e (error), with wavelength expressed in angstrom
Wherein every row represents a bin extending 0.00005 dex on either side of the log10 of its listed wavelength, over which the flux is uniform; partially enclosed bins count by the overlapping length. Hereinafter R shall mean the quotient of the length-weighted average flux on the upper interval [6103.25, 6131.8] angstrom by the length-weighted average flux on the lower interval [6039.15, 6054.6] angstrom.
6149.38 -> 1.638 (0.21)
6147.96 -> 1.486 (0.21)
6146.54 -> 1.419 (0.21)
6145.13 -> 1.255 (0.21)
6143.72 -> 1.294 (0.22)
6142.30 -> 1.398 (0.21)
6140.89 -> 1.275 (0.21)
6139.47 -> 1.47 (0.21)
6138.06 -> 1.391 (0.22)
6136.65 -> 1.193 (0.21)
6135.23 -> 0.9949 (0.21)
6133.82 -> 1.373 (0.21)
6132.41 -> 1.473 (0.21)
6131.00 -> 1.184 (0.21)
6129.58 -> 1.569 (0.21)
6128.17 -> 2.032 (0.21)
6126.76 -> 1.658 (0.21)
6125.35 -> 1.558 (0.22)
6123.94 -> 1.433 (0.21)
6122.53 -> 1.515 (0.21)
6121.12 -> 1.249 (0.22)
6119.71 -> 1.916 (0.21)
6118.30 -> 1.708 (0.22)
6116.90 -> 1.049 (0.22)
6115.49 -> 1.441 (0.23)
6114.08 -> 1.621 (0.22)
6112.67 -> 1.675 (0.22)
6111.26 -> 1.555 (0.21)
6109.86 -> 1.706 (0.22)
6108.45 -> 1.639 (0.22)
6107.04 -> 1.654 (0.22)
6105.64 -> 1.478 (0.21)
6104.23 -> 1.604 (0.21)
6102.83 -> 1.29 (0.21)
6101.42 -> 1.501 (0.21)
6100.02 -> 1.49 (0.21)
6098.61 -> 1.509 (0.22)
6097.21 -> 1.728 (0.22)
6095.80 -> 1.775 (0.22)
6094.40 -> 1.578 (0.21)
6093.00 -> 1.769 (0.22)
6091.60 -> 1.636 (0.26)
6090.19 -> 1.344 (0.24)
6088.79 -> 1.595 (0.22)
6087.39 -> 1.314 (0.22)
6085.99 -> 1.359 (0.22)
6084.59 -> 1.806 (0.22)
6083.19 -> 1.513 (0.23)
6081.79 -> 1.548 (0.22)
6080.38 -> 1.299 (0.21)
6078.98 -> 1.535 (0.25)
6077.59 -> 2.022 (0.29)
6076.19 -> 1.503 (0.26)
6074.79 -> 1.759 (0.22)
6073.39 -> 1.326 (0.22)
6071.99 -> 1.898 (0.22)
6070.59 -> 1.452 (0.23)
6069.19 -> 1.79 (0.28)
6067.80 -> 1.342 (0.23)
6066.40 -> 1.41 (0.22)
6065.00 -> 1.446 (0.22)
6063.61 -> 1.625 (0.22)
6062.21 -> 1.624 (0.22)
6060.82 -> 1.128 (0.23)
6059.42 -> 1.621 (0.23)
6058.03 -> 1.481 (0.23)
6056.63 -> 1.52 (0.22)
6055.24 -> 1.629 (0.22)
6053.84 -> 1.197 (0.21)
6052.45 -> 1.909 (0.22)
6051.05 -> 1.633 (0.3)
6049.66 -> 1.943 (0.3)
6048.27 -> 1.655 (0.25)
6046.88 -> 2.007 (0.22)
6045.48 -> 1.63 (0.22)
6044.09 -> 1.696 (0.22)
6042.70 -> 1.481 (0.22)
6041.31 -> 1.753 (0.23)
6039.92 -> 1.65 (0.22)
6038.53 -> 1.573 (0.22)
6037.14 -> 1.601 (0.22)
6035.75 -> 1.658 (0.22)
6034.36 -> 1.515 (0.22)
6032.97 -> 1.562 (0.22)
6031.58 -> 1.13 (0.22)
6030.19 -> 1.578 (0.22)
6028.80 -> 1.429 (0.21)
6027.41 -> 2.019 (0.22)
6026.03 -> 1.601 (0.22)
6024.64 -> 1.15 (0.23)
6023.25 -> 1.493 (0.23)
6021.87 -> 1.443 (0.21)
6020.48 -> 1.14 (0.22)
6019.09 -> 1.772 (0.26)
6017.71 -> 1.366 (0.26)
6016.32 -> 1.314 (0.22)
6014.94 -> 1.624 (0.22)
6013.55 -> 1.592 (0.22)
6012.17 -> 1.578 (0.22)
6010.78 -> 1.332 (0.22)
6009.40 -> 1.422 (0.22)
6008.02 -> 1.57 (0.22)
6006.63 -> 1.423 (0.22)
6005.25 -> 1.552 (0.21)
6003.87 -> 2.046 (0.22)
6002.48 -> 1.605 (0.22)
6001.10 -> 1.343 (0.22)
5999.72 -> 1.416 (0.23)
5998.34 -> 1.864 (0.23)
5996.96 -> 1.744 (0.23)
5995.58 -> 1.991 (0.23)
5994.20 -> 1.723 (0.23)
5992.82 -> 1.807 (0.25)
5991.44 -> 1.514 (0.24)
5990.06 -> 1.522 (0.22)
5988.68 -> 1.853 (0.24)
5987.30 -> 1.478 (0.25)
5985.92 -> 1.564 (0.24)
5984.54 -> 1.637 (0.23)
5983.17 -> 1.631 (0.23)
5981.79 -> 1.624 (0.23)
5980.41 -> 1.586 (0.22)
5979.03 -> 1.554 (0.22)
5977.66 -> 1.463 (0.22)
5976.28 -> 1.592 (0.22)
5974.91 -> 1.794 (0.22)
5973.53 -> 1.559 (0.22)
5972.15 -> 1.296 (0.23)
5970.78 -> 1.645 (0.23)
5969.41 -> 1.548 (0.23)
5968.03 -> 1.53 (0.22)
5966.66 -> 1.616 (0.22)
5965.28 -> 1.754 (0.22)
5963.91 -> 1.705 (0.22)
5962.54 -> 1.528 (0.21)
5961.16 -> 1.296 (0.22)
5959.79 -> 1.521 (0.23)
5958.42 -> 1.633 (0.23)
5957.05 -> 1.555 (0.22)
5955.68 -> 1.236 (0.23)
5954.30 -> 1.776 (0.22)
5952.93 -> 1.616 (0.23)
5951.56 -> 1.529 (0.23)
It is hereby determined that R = 0.92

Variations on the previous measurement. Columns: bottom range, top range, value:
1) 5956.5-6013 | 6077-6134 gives 0.97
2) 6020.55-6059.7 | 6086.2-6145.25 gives 0.95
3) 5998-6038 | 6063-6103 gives 1.03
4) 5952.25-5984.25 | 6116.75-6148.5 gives 0.92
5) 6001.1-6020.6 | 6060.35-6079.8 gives 1.02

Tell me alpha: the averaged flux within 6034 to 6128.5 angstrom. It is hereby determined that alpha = 1.58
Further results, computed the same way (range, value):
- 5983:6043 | 1.57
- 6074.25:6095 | 1.57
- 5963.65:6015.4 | 1.61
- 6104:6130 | 1.58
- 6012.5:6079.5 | 1.57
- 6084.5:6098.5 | 1.58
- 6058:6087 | 1.55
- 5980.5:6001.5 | 1.65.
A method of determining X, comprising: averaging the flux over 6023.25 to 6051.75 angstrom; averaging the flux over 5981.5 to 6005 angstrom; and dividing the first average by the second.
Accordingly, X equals 0.97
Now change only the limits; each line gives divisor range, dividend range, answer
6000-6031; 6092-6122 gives 1.04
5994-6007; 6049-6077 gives 0.93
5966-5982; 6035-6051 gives 1.08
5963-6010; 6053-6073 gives 0.94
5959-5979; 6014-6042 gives 0.97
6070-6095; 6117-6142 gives 0.93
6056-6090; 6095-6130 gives 1.03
